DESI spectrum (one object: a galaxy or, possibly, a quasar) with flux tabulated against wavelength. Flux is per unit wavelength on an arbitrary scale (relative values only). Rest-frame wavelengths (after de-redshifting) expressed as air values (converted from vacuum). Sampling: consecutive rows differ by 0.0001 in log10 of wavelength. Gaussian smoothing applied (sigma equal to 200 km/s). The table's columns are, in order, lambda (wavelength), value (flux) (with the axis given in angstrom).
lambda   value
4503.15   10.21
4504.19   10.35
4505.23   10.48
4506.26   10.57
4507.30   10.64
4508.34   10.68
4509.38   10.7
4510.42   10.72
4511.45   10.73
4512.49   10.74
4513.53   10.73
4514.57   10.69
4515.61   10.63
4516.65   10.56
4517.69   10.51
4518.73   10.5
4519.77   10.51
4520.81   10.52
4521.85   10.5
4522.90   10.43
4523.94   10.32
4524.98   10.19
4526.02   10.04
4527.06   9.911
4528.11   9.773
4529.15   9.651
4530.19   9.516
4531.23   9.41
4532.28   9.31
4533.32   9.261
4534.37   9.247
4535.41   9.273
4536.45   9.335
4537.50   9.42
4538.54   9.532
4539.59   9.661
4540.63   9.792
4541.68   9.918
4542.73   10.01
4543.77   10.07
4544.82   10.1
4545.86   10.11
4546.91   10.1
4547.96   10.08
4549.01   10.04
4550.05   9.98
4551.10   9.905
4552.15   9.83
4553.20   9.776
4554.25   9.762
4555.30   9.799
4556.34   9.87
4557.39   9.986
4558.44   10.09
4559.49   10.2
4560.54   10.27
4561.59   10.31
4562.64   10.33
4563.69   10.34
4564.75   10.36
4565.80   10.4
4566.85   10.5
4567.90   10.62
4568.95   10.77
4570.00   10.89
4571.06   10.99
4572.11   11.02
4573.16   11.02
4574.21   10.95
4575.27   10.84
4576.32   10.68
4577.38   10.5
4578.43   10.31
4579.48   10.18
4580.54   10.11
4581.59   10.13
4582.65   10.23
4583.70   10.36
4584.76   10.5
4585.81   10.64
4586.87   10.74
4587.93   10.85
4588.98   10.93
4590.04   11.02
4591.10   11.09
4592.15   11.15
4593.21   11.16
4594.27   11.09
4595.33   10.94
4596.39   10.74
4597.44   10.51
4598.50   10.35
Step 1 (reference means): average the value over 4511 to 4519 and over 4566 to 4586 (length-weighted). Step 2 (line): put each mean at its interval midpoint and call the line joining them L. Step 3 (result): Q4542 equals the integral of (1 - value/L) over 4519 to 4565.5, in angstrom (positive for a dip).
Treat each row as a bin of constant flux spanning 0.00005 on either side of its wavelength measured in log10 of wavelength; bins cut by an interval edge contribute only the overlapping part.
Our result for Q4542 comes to 3.0 angstrom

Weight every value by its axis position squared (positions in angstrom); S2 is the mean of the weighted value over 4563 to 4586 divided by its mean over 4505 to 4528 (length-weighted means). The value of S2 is 1.0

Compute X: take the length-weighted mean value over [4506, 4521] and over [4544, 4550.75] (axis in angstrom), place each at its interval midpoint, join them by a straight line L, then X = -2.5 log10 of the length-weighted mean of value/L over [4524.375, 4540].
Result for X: 0.08 mag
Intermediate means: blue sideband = 10.6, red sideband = 10.1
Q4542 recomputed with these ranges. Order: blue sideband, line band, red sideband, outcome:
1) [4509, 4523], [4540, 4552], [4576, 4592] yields 0.67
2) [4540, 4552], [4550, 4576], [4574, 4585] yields -0.38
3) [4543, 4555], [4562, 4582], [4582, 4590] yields -0.39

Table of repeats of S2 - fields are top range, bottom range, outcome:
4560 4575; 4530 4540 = 1.15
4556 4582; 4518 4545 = 1.08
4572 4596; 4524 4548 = 1.12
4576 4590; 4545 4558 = 1.07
